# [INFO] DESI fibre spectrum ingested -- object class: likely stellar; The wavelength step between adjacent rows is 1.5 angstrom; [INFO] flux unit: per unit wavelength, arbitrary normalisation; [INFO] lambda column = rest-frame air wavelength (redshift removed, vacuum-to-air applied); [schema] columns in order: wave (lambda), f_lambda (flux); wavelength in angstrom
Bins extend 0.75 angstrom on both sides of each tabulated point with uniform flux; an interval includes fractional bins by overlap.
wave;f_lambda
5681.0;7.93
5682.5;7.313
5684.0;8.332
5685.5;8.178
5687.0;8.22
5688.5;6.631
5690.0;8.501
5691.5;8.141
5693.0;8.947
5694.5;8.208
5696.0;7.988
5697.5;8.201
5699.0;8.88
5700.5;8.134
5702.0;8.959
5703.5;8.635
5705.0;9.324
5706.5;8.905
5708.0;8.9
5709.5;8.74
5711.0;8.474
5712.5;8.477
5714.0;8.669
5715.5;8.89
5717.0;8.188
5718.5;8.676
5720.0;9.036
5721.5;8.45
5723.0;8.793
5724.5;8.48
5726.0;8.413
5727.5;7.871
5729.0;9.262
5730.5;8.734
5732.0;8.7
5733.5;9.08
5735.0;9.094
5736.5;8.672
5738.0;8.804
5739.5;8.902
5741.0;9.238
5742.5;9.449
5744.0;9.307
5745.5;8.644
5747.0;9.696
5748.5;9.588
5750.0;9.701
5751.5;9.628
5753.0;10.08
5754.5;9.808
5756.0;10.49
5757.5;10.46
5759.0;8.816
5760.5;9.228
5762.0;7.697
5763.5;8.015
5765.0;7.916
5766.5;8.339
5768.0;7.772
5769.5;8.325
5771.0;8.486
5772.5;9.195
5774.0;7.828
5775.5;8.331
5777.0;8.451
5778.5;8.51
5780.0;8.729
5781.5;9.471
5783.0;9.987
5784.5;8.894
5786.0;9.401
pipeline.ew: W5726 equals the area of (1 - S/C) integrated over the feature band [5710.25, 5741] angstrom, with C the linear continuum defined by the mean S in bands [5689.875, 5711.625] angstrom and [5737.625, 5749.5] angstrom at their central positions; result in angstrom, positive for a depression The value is 0.9 angstrom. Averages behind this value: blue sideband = 8.6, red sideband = 9.23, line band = 8.7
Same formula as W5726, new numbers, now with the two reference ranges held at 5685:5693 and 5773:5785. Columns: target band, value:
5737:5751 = -1.27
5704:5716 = -0.87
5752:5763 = -1.13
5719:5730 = -0.39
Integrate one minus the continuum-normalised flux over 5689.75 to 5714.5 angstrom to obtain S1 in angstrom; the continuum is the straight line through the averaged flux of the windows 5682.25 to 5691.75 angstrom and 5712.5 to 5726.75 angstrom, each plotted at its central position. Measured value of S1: -1.1 angstrom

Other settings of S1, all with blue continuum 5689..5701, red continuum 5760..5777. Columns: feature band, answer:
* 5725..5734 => -0.38 angstrom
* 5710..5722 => -0.42 angstrom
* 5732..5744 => -1.05 angstrom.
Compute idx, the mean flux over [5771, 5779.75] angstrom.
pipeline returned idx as 8.48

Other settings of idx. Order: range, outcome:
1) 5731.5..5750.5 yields 9.14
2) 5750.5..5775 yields 8.88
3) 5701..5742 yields 8.75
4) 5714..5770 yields 8.92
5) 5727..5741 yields 8.83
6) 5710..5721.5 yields 8.62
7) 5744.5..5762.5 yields 9.51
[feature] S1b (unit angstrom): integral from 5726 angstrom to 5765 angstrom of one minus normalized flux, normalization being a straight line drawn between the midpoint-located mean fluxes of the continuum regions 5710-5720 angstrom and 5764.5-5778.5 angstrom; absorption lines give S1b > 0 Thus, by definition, -3.1 angstrom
